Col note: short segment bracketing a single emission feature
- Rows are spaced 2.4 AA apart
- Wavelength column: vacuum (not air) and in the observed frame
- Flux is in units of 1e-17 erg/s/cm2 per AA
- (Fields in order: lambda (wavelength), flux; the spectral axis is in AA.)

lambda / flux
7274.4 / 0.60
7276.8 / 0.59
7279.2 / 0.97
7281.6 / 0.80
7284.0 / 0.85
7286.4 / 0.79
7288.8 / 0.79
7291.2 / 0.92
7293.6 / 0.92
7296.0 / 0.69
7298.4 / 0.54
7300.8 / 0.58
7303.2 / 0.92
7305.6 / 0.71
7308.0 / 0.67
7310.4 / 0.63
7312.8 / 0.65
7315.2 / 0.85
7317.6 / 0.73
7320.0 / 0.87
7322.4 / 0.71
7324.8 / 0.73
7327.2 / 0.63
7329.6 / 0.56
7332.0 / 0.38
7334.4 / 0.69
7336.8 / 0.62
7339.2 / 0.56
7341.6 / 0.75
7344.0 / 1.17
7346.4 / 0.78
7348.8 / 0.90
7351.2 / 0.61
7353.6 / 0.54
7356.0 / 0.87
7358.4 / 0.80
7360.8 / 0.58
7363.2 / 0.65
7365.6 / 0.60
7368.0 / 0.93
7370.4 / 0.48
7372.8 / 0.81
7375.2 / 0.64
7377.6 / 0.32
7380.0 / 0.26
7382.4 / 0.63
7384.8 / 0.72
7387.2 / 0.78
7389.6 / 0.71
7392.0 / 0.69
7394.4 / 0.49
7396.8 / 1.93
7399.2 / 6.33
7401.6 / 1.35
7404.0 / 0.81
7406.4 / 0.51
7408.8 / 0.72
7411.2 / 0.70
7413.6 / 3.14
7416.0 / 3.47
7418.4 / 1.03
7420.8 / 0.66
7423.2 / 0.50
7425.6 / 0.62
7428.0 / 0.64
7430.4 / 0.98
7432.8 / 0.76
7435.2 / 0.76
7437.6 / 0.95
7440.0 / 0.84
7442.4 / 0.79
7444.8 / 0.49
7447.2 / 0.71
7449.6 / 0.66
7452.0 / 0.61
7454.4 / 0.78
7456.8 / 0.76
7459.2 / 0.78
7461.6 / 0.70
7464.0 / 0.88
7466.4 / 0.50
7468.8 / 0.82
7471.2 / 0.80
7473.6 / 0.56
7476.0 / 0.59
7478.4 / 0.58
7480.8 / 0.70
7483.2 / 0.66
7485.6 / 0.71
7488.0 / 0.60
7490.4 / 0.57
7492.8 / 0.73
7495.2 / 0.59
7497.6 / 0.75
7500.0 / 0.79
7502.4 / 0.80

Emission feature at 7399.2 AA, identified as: [S II]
